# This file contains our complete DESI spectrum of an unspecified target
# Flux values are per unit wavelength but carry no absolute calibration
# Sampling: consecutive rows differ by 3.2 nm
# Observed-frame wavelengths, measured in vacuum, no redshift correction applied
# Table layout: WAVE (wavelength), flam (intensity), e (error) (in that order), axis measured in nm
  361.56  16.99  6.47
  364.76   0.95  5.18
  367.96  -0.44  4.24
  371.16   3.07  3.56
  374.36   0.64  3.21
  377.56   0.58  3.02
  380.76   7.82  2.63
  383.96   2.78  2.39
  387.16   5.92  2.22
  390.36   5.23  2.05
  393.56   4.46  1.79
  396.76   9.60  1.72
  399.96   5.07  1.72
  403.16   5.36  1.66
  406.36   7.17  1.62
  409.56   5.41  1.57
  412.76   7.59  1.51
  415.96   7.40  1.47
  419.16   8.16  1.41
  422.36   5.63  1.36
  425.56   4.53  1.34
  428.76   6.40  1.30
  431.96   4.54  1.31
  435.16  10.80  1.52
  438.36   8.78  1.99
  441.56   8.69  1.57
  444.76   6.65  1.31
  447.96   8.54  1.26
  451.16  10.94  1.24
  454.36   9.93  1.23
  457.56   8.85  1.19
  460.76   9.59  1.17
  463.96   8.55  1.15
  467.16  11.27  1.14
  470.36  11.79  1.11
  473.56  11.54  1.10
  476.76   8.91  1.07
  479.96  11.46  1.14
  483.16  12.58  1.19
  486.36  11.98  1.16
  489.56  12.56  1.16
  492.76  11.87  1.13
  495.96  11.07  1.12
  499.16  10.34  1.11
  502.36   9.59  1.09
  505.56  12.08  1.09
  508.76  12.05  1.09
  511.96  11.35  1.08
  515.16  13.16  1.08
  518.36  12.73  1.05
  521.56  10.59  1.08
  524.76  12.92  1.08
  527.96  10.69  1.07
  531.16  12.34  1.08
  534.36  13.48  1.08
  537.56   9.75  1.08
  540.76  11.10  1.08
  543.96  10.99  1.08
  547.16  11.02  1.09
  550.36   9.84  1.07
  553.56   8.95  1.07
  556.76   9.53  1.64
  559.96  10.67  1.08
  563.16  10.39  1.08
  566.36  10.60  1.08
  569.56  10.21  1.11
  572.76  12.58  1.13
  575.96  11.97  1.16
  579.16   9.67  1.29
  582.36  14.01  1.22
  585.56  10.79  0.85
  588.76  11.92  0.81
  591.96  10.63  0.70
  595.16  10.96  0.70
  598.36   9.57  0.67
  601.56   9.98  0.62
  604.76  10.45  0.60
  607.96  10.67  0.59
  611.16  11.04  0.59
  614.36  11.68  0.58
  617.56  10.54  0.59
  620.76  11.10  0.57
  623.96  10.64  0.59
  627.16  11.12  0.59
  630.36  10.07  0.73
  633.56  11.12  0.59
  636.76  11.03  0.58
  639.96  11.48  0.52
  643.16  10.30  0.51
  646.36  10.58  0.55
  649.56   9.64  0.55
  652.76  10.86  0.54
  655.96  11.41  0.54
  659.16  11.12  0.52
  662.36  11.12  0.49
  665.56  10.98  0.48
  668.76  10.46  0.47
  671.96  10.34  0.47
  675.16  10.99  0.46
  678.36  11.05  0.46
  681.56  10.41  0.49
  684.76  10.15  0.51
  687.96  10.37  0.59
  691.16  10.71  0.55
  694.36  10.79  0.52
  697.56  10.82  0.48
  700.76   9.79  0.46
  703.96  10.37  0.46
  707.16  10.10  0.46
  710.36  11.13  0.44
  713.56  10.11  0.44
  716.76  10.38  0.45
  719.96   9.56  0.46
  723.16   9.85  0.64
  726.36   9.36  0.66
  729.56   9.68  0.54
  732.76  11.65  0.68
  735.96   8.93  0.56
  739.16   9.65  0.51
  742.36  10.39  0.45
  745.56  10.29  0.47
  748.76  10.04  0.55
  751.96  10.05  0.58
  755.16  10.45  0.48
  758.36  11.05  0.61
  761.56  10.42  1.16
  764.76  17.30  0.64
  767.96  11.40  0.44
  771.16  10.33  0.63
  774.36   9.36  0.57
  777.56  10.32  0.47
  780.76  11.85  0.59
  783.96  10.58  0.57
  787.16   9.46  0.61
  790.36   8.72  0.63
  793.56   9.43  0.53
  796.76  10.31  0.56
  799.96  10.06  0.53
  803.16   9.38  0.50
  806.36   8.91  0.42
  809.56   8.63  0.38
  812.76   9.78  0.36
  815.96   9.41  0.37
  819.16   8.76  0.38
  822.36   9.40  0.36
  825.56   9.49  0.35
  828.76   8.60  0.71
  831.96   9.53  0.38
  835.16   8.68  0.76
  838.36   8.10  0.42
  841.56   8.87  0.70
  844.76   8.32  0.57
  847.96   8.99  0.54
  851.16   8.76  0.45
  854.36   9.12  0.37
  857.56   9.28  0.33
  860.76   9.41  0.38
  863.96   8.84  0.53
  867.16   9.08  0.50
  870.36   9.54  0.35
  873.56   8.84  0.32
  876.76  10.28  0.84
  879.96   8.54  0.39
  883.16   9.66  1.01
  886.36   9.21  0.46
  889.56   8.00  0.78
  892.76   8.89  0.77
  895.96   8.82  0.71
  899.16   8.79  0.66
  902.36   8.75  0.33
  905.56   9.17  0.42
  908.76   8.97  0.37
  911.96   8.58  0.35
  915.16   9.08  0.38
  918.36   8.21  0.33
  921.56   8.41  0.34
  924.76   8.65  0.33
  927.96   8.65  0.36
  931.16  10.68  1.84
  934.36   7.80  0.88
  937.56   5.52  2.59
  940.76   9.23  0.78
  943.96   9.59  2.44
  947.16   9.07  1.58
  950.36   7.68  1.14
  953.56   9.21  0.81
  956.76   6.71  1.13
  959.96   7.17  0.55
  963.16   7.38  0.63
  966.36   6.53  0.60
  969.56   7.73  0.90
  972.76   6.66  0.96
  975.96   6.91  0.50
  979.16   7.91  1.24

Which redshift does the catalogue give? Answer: 0.16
